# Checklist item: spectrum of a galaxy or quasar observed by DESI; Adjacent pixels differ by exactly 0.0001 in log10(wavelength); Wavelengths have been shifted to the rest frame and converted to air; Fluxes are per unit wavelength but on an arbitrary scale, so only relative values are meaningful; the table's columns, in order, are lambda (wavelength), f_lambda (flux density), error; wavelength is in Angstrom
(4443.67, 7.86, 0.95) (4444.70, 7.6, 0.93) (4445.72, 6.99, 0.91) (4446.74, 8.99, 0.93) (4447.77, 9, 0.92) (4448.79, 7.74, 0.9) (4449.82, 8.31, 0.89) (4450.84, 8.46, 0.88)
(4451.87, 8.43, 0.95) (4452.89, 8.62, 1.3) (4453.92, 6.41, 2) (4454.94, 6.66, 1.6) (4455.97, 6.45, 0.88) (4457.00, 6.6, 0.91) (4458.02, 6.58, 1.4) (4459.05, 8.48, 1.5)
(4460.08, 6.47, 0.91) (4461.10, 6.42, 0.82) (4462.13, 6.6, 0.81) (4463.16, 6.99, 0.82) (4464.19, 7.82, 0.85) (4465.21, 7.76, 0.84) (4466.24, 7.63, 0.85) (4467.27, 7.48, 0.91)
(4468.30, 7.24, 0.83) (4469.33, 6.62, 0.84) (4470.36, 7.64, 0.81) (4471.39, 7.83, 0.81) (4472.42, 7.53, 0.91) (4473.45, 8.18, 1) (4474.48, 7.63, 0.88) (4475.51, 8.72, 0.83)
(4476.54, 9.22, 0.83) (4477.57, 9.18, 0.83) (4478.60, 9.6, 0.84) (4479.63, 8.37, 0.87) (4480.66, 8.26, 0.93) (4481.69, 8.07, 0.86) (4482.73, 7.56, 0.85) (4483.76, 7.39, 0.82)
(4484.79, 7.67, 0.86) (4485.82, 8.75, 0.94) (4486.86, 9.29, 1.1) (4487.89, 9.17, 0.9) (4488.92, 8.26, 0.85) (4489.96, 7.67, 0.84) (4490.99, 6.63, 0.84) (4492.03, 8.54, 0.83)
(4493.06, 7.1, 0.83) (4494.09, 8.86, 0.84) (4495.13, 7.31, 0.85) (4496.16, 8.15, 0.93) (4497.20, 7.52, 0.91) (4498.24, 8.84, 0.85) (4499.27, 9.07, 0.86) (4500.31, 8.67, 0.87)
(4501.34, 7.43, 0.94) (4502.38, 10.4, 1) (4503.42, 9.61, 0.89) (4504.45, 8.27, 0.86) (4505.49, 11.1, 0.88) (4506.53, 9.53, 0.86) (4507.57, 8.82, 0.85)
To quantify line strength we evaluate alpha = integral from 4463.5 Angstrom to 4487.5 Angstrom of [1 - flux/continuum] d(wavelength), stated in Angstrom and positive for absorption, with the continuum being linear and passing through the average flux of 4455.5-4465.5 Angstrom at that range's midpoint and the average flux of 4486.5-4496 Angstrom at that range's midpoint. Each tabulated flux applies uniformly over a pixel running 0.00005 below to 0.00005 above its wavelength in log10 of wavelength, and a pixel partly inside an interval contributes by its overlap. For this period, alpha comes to -1.7 Angstrom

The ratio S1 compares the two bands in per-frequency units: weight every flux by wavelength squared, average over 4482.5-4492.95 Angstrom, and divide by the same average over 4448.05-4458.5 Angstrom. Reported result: 1.1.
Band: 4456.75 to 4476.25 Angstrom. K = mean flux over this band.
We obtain 7.41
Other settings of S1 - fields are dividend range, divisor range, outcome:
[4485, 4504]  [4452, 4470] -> 1.19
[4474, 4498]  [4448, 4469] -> 1.13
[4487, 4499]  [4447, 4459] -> 1.08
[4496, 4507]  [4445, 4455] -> 1.15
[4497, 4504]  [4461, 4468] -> 1.23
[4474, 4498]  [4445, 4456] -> 1.06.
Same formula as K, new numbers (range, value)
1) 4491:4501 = 8.14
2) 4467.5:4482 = 8.14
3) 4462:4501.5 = 8.03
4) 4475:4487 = 8.48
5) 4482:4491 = 8.12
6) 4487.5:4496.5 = 7.95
